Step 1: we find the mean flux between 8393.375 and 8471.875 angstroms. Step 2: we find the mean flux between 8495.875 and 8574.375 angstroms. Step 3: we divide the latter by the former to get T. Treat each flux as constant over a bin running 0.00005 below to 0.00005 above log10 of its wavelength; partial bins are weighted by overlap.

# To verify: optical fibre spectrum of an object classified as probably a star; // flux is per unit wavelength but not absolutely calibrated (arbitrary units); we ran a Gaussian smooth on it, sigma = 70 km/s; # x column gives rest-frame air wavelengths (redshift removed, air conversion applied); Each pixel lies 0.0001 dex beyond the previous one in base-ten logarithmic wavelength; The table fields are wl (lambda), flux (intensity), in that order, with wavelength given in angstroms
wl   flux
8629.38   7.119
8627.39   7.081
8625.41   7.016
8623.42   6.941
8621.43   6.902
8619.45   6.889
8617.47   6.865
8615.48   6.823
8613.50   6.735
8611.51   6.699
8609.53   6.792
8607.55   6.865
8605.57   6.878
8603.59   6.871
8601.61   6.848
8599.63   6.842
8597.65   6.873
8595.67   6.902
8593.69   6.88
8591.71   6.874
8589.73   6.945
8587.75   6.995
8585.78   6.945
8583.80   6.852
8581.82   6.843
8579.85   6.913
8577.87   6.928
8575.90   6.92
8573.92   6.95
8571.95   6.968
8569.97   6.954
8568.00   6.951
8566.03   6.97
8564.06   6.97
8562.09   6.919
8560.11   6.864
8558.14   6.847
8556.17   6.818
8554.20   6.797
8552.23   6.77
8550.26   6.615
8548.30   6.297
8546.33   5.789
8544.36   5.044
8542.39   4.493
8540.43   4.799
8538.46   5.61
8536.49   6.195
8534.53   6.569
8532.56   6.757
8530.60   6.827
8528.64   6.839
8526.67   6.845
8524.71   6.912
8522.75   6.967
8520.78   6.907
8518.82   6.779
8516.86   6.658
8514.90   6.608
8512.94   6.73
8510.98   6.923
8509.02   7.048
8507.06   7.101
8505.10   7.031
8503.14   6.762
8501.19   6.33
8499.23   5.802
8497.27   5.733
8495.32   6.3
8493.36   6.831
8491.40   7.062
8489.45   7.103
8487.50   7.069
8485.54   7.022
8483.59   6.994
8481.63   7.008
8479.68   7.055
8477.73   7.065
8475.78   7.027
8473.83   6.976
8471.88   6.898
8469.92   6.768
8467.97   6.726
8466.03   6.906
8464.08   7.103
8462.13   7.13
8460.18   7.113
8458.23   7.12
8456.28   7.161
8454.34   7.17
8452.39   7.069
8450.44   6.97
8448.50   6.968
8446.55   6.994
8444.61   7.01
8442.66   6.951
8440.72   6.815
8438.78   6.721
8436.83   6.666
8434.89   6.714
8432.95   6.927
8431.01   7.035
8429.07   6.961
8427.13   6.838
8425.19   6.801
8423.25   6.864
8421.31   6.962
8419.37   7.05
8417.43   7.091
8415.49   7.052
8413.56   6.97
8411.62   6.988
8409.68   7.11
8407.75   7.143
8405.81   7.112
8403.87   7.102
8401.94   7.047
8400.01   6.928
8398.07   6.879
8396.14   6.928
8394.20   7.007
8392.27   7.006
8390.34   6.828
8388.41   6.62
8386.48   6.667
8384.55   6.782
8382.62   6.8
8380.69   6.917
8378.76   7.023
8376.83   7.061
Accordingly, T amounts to 0.9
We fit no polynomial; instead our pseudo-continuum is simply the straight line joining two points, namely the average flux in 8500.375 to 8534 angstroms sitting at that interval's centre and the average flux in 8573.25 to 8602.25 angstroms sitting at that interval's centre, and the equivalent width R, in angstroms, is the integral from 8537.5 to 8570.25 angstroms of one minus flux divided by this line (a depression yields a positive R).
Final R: 2.6 angstroms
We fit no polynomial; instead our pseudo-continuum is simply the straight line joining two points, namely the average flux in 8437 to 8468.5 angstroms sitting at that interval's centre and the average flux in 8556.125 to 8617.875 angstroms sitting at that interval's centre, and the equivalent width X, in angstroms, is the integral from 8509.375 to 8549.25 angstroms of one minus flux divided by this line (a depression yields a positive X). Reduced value 3.4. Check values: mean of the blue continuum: 6.99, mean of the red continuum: 6.88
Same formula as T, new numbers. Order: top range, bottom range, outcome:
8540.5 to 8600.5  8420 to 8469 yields 0.96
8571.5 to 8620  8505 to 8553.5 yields 1.07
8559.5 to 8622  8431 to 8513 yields 1.00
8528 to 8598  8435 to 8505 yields 0.96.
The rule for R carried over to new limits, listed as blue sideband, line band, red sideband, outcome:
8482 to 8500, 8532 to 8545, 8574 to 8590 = 2.3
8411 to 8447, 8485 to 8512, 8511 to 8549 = -0.9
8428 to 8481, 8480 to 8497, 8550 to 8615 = 0.2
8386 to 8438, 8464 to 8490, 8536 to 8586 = -0.9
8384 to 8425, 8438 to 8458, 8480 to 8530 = -0.3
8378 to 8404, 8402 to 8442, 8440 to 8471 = 0.0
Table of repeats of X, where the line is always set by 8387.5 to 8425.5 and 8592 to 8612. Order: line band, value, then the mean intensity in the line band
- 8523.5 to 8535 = 0.2 angstroms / 6.81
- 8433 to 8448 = 0.2 angstroms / 6.85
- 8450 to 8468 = -0.3 angstroms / 7.07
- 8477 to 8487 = -0.1 angstroms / 7.03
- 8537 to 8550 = 2.7 angstroms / 5.44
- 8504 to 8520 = 0.1 angstroms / 6.86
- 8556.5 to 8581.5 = -0.2 angstroms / 6.92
